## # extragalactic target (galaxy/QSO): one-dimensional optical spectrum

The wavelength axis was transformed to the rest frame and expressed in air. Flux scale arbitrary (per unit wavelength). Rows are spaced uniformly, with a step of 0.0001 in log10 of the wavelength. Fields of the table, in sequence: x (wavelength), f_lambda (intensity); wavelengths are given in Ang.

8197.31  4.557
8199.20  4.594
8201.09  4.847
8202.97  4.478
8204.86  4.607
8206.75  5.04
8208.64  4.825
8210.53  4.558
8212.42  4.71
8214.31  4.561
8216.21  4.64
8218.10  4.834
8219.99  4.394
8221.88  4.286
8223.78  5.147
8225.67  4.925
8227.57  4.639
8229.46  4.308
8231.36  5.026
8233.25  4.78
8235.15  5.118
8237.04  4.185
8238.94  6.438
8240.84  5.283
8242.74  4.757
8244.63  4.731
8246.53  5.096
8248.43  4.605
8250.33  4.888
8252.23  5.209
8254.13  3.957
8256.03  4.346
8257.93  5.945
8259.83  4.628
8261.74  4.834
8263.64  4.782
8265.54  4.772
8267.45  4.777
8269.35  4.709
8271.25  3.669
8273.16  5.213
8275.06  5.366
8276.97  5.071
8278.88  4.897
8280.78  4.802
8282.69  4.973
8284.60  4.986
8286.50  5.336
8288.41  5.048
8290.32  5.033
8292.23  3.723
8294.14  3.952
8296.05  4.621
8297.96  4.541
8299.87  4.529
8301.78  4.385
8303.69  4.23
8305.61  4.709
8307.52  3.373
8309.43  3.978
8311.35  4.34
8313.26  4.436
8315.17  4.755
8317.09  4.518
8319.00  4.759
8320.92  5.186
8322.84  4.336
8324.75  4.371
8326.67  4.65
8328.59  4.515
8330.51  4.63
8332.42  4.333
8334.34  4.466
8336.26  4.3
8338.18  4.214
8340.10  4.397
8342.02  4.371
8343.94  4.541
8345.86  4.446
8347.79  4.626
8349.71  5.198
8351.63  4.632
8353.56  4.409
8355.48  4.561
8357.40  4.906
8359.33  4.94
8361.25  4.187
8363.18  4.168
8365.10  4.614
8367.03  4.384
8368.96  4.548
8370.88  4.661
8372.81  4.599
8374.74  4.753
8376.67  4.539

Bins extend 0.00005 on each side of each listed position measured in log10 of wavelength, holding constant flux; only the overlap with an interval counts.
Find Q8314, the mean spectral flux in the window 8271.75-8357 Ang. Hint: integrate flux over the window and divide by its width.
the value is 4.58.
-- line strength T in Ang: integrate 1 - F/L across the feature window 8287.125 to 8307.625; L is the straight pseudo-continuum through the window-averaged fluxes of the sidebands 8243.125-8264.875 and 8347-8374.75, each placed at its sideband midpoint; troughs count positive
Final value 1.3 Ang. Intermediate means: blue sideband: 4.82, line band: 4.43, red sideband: 4.61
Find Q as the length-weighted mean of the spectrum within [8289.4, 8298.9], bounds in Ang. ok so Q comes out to 4.37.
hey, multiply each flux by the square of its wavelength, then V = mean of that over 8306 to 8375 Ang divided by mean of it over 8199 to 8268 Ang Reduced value 0.96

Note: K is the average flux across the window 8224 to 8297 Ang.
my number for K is 4.83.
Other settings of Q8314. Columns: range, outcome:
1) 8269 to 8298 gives 4.75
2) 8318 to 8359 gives 4.57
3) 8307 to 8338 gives 4.44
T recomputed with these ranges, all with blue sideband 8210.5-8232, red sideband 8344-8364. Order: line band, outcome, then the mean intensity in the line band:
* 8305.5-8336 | 1.1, 4.45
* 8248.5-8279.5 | -1.1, 4.81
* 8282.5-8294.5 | -0.3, 4.74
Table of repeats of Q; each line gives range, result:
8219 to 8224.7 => 4.61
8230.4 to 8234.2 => 4.9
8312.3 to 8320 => 4.62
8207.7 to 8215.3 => 4.66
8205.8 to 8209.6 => 4.93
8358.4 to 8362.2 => 4.57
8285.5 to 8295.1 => 4.62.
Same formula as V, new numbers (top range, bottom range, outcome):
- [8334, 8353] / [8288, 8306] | 1.03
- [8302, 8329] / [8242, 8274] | 0.95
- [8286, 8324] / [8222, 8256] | 0.94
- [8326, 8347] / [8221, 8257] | 0.94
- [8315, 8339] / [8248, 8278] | 0.96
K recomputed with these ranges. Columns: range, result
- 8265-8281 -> 4.81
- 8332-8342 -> 4.34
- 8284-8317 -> 4.46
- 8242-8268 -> 4.81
